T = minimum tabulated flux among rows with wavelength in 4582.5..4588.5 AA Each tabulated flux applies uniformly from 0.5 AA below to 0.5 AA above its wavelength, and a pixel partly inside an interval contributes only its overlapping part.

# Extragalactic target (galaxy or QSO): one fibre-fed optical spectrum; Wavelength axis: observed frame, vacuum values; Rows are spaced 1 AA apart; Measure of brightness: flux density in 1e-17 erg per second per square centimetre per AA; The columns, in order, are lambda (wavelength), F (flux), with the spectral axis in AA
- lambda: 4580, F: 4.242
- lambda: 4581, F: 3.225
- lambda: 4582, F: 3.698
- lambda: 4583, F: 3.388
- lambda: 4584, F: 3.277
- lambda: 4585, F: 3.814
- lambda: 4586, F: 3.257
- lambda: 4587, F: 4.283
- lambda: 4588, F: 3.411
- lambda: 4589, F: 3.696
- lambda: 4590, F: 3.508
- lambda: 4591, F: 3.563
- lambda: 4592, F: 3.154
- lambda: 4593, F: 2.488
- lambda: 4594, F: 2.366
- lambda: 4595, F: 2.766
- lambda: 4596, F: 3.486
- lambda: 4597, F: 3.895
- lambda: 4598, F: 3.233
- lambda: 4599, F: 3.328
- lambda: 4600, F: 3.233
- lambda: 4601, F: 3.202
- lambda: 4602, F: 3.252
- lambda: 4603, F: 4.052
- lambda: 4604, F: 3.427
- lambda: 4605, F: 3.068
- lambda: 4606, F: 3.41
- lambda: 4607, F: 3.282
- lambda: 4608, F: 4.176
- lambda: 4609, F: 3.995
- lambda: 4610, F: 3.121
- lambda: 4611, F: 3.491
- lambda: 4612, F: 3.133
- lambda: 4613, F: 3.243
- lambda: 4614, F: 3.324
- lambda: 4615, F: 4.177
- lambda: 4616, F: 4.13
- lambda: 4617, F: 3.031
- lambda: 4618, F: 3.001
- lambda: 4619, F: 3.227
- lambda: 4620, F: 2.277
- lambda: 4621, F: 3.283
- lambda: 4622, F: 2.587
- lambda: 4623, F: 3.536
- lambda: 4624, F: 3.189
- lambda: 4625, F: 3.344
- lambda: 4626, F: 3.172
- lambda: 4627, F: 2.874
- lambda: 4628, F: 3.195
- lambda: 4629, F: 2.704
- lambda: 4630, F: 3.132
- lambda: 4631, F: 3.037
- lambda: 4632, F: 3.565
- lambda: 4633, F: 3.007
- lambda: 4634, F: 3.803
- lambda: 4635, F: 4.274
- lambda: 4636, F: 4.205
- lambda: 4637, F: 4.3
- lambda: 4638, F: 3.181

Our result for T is 3.257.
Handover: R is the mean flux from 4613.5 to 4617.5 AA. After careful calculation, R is 3.67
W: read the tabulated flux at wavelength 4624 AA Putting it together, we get 3.189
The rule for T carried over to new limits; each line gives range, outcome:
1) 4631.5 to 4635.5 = 3.007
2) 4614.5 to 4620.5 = 2.277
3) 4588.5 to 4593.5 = 2.488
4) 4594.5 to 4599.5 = 2.766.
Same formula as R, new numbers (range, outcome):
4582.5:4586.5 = 3.43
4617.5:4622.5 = 2.88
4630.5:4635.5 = 3.54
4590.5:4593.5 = 3.07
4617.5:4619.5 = 3.11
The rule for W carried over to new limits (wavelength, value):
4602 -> 3.252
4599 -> 3.328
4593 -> 2.488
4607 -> 3.282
